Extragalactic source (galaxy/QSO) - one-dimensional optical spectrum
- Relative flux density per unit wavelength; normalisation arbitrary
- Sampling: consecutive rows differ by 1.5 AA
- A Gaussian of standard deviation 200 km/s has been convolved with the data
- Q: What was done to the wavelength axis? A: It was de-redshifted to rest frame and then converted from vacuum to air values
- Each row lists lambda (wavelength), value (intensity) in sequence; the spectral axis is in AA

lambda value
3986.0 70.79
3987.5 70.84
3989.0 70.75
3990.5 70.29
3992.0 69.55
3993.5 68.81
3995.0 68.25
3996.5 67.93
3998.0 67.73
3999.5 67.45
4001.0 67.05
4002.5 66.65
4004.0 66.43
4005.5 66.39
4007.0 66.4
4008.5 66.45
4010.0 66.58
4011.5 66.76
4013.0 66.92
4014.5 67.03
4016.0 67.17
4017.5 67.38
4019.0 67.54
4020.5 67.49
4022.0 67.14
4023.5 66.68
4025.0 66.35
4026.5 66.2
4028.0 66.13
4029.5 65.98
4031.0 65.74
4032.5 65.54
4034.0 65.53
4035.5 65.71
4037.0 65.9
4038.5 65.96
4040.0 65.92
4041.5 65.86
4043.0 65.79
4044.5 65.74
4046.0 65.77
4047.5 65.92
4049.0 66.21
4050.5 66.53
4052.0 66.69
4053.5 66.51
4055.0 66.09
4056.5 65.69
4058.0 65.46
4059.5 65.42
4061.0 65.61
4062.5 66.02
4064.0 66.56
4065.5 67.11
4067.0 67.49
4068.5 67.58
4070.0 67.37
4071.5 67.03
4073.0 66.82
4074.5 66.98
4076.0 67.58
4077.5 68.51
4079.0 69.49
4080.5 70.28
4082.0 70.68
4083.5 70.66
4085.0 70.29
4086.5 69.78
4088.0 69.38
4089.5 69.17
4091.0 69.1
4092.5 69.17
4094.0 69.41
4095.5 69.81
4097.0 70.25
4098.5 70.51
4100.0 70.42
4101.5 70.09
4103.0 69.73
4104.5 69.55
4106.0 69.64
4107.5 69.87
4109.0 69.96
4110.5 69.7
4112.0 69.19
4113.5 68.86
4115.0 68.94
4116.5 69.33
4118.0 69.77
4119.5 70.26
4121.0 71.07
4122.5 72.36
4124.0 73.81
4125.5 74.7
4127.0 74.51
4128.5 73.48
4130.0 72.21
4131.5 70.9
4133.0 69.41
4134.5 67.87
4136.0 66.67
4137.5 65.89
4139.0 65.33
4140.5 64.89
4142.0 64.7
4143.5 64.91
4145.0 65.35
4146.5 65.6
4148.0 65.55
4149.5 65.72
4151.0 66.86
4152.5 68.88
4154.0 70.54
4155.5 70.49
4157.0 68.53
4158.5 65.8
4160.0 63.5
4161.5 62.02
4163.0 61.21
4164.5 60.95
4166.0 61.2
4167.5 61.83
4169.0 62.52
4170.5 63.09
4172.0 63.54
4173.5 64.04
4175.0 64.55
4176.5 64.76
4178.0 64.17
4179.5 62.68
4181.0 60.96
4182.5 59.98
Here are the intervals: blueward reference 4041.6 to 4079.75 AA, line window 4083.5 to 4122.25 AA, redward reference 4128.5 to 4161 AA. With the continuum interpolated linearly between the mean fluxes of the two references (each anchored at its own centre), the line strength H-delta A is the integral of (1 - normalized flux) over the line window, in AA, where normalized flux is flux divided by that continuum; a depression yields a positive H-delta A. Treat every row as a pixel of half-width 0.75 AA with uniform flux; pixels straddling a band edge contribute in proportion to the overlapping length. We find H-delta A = -1.7 AA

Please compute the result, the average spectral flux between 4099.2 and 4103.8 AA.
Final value 70.1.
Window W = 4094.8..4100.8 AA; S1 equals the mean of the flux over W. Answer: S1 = 70.2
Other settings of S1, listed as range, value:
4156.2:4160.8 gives 66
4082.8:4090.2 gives 69.9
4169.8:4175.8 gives 63.8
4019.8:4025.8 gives 66.9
